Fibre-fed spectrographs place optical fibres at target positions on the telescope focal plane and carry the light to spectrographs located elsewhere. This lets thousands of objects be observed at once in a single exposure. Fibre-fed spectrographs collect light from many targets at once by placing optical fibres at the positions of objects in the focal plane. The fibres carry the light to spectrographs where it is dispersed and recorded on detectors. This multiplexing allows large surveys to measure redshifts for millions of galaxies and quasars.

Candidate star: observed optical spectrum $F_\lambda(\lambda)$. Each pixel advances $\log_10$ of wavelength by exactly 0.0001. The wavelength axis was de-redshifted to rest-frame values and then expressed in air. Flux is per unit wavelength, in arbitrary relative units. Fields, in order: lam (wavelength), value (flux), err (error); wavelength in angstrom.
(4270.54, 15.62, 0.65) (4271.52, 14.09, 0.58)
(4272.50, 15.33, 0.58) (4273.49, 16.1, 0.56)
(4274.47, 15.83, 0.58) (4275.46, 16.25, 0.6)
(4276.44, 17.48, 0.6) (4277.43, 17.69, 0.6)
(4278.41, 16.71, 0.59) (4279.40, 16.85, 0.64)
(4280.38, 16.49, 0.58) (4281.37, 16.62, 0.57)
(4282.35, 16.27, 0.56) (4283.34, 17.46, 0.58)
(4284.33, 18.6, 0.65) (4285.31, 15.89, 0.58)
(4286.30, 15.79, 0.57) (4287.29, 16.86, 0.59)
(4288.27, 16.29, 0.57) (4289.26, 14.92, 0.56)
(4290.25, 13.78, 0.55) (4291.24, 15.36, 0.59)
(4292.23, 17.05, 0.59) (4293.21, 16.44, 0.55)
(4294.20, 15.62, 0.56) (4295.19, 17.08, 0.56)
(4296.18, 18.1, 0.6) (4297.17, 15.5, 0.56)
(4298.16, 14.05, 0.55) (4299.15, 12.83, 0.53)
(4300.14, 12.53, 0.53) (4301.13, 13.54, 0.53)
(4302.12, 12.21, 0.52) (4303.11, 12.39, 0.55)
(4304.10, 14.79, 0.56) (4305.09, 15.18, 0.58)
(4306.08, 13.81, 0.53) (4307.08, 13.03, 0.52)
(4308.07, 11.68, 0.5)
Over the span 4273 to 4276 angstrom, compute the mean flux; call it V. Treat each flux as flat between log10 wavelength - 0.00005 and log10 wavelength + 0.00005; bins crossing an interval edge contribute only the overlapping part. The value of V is 16.1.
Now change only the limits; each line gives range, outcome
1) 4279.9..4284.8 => 17.1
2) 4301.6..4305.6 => 13.7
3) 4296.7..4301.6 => 13.7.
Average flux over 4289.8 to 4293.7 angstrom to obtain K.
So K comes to 15.7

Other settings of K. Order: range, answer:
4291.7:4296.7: 16.9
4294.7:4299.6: 15.5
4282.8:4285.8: 17.3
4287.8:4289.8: 15.5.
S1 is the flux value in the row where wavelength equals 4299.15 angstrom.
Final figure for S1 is 12.83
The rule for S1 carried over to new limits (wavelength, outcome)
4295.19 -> 17.08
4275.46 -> 16.25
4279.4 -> 16.85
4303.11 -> 12.39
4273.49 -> 16.1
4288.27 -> 16.29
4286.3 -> 15.79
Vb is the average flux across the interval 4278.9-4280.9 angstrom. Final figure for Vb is 16.6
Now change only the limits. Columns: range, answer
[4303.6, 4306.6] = 14.6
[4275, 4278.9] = 17.1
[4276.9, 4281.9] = 16.9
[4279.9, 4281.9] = 16.6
